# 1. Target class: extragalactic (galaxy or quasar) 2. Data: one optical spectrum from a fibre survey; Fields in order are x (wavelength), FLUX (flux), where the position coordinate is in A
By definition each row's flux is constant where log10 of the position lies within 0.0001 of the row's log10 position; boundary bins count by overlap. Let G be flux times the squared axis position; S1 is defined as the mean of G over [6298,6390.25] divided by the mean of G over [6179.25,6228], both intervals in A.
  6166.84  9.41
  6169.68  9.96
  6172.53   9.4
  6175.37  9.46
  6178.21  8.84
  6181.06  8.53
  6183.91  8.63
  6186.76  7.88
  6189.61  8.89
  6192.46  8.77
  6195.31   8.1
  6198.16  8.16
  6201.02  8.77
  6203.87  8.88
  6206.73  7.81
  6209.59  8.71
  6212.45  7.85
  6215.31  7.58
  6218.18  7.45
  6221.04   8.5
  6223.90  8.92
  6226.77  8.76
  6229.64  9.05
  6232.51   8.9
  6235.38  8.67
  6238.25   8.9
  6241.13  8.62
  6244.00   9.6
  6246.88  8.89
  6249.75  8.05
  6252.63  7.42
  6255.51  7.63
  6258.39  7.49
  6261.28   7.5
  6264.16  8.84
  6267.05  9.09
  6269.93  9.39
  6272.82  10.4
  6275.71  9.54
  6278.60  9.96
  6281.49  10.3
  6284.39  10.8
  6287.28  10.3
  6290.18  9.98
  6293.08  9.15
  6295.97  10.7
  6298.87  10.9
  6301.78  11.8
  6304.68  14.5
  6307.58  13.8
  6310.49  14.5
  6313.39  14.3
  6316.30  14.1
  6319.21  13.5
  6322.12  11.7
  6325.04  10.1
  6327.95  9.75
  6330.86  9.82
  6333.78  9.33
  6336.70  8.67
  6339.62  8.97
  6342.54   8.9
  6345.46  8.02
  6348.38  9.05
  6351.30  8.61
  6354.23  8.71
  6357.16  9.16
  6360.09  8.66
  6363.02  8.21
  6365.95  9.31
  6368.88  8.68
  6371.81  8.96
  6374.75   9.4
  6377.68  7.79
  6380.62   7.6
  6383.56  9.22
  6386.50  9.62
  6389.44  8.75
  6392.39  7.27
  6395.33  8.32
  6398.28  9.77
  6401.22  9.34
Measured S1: 1.27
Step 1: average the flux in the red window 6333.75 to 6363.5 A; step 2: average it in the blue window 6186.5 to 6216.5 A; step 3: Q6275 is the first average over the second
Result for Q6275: 1.05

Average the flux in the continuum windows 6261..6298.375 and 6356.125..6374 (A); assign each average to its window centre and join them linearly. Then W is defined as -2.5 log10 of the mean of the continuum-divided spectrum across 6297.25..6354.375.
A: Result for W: -0.18 mag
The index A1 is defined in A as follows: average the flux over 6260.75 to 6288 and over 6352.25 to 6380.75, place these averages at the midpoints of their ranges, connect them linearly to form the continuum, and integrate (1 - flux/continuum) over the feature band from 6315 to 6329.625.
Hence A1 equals -4.2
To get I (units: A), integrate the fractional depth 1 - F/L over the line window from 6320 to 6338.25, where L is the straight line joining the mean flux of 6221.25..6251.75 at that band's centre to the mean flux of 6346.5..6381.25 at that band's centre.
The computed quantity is -2.7 A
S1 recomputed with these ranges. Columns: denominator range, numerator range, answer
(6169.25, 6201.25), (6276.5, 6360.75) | 1.27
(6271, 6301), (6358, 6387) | 0.88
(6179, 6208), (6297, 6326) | 1.59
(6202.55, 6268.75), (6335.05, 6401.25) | 1.08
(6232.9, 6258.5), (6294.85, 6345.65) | 1.38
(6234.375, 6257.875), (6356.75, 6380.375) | 1.07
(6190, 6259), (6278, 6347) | 1.34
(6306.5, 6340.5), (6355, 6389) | 0.77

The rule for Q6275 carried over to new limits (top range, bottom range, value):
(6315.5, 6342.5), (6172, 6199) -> 1.21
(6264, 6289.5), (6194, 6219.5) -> 1.22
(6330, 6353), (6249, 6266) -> 1.13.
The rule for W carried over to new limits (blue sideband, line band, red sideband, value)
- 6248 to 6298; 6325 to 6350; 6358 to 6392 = -0.03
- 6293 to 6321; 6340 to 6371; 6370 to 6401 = 0.18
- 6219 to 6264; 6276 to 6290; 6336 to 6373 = -0.19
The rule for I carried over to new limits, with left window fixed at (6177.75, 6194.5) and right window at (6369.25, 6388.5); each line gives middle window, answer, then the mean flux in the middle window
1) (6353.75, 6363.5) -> 0.0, 8.73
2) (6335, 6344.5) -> -0.1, 8.81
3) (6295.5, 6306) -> -4.1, 12.1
